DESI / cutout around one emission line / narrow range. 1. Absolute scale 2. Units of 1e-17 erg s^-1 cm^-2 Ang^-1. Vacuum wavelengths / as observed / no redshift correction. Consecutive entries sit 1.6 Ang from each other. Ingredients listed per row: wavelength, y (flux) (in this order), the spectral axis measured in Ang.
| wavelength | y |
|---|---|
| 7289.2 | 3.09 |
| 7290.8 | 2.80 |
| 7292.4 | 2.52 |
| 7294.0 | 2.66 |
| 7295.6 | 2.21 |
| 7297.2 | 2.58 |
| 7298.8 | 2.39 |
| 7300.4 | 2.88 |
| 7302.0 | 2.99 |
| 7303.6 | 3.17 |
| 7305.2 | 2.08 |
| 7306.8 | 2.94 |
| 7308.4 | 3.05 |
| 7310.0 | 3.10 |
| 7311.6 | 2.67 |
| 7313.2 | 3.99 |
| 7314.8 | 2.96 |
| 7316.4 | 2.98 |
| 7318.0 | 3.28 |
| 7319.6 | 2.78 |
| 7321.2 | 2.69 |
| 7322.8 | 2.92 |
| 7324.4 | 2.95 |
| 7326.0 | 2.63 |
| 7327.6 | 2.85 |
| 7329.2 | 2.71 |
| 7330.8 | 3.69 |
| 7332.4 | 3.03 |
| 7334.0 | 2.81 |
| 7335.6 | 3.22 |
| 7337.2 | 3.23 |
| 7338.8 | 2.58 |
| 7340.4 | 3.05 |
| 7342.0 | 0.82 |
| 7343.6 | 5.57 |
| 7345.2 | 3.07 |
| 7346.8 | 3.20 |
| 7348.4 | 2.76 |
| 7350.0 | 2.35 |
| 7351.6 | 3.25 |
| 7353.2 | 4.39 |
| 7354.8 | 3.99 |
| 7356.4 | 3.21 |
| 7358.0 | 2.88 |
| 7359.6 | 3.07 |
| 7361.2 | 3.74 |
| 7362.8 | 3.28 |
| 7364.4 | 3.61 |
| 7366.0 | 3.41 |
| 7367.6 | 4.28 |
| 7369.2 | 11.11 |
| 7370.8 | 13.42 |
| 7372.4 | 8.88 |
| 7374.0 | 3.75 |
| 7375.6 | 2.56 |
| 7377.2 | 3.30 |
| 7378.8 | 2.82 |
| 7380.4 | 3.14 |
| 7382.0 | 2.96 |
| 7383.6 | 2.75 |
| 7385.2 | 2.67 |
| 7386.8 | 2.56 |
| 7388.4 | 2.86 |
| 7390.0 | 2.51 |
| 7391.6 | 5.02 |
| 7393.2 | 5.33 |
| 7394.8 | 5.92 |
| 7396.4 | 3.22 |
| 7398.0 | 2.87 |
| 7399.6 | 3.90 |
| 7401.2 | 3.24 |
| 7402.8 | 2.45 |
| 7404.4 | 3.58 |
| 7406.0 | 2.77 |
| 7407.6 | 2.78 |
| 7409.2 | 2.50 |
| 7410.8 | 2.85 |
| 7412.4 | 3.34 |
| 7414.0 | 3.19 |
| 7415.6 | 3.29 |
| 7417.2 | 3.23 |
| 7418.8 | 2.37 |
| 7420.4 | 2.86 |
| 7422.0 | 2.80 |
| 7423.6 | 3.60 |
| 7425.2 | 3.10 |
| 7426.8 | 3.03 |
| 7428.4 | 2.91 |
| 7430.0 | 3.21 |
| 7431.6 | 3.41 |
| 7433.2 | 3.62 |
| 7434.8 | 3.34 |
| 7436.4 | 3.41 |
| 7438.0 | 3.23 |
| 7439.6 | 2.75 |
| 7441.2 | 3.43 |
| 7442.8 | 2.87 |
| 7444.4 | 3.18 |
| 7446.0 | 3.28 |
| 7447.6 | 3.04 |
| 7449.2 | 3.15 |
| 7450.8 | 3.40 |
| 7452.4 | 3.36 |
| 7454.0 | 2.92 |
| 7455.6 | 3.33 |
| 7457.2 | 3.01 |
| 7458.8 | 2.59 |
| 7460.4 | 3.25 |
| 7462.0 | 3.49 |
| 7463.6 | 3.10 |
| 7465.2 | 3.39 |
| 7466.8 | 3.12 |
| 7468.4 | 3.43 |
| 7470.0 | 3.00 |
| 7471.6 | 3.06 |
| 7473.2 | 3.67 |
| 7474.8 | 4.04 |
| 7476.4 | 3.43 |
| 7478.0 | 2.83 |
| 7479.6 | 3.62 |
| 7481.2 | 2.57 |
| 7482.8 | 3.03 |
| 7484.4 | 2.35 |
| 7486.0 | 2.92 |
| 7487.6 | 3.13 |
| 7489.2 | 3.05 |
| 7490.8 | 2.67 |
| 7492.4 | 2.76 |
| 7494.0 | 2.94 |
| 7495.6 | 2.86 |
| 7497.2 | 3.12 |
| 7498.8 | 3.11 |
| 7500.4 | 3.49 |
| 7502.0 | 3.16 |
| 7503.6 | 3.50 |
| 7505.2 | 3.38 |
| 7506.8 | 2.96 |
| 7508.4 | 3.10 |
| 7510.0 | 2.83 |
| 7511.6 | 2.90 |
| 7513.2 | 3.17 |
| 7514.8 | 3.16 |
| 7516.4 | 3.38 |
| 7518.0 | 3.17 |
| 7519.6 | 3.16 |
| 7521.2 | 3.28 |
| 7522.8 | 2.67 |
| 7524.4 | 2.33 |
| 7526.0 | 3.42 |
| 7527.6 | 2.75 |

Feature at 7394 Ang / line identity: [N II]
